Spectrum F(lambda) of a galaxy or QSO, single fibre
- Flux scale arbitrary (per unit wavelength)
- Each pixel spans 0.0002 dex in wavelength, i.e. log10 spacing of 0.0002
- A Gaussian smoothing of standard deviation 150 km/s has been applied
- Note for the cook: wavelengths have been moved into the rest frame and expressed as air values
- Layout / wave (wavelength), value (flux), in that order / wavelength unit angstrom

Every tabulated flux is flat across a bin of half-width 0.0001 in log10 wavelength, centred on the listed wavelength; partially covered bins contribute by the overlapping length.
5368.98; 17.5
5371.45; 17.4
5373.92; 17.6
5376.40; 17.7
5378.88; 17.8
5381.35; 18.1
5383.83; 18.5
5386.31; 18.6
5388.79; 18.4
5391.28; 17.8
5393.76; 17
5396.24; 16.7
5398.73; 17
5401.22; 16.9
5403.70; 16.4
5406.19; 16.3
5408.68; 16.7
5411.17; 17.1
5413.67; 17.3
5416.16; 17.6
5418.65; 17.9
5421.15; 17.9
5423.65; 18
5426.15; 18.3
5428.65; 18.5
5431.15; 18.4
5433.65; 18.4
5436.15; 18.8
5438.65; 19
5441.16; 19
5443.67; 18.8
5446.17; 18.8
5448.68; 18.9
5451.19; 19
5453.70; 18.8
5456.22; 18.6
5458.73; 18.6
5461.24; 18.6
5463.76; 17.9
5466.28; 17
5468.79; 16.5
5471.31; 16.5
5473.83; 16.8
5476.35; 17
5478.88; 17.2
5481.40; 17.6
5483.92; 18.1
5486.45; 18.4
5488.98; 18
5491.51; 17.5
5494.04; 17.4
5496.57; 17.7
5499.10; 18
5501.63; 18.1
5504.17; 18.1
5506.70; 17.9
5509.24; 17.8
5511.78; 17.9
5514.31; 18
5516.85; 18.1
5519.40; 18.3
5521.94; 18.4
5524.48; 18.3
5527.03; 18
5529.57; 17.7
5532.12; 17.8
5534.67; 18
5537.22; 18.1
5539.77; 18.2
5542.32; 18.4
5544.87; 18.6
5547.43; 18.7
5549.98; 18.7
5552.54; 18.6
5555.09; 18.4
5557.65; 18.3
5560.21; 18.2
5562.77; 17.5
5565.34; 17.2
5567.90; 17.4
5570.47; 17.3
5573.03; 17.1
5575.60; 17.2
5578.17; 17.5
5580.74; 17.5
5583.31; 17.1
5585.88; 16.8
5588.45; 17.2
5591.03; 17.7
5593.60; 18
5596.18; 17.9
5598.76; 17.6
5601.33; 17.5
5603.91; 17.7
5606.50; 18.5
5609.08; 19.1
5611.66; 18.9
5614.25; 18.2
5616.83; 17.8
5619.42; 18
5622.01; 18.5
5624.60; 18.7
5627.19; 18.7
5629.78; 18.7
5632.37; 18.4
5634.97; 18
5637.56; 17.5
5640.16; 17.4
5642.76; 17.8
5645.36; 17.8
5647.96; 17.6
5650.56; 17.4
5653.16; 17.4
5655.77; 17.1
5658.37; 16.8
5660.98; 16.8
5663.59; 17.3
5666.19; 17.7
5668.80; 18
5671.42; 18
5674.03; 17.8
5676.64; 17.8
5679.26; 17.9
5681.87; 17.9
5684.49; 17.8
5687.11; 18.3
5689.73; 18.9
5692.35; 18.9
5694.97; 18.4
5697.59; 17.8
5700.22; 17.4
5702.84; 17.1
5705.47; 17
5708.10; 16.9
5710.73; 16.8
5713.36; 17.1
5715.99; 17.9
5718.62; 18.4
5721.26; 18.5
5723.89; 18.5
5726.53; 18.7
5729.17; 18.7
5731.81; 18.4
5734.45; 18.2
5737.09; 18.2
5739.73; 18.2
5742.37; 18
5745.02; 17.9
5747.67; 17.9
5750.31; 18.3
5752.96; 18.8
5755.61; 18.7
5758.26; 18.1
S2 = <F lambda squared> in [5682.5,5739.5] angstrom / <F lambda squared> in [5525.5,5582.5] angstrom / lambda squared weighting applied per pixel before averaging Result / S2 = 1.1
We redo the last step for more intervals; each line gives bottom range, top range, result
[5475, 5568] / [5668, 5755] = 1.07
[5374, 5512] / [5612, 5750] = 1.09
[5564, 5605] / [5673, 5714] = 1.06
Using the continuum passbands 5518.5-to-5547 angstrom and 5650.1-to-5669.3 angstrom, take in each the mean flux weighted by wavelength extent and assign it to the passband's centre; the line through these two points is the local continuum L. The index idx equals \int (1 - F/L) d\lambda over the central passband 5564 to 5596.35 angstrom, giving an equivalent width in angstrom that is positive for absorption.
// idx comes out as 0.9 angstrom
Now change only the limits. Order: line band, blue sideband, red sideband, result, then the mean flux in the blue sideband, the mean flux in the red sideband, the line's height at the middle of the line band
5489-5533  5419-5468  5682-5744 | 0.96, 18.5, 18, 18.3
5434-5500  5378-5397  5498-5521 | -0.15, 17.9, 18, 18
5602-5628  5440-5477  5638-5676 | -1.13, 18.1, 17.5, 17.6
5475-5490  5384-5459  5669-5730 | 0.22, 18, 17.9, 18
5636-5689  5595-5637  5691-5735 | 1.38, 18.3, 17.9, 18.1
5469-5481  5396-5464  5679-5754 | 0.76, 18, 18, 18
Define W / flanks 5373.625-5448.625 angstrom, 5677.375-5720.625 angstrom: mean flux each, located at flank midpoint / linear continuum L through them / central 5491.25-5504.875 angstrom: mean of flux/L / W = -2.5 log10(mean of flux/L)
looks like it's 0.00 mag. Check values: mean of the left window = 17.9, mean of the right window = 17.8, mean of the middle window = 17.8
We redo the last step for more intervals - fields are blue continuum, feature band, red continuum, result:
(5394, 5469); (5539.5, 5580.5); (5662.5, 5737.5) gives 0.00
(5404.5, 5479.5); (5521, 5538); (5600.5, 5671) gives -0.01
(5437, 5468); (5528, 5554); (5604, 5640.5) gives 0.01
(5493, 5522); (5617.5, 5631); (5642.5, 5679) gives -0.05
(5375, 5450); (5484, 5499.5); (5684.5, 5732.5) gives 0.00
